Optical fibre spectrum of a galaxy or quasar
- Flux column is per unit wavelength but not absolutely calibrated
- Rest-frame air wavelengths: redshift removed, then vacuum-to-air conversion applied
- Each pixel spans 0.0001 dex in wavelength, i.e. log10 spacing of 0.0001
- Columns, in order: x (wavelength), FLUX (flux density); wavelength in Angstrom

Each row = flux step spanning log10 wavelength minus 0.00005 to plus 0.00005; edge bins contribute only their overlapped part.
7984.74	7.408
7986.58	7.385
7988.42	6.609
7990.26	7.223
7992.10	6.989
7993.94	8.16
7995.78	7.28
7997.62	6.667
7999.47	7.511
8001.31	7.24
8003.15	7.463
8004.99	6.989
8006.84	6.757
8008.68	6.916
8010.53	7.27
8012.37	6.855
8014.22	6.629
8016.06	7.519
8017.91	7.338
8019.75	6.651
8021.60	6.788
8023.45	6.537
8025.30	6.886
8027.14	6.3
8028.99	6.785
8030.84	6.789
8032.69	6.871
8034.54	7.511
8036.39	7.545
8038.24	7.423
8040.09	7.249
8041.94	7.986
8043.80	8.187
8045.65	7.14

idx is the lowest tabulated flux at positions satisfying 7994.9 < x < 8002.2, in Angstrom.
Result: 6.667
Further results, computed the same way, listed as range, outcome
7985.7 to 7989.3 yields 6.609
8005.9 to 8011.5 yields 6.757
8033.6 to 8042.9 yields 7.249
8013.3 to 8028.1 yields 6.3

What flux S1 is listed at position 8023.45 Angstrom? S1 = 6.537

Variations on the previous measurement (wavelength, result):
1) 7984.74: 7.408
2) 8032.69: 6.871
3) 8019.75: 6.651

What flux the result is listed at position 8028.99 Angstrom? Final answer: 6.785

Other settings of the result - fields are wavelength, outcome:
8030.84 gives 6.789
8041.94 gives 7.986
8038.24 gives 7.423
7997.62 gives 6.667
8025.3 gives 6.886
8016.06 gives 7.519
